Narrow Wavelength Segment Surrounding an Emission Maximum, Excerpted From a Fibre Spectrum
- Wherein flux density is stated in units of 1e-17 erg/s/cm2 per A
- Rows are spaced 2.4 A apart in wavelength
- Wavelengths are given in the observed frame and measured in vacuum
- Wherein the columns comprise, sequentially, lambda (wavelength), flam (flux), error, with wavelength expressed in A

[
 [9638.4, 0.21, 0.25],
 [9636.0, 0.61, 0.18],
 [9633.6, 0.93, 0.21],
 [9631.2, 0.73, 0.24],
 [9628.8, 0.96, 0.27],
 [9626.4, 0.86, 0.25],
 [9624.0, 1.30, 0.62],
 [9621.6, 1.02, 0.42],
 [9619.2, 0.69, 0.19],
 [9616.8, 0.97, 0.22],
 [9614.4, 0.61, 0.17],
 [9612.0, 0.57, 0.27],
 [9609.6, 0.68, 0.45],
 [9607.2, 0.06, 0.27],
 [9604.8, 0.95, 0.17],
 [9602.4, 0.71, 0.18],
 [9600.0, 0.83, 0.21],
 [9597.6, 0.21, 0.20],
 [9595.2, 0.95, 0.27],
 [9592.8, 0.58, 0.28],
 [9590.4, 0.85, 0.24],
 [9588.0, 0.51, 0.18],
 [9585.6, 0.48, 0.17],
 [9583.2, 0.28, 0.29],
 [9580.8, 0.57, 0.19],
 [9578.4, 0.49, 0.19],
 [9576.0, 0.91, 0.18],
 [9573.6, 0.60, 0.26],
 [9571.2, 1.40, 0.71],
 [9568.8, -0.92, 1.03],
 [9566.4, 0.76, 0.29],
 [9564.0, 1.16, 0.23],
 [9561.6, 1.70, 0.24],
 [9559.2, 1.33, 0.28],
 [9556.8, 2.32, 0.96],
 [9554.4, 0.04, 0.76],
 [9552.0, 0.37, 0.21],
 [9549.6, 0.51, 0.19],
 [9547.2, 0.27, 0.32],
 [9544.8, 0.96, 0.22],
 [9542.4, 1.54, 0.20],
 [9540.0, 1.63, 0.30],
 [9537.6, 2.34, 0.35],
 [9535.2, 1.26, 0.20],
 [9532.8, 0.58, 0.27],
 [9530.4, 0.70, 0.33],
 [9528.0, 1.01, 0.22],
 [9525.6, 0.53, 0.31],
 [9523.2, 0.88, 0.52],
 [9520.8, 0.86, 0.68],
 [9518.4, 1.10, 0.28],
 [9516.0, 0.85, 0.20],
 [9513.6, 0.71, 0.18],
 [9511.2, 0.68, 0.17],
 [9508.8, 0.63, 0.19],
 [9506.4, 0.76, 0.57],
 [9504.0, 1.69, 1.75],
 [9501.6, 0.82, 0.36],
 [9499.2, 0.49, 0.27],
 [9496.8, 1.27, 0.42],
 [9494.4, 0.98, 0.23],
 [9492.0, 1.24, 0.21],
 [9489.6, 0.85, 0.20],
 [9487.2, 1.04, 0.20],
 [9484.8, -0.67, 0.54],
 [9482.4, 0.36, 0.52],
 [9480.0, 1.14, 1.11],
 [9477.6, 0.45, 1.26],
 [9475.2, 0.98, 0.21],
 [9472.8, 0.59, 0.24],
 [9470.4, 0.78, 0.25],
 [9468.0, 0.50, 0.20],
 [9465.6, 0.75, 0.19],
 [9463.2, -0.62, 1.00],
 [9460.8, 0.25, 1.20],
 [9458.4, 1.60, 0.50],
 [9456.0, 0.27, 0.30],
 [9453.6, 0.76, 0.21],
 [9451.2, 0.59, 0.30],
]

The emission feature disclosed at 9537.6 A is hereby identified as [S II]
